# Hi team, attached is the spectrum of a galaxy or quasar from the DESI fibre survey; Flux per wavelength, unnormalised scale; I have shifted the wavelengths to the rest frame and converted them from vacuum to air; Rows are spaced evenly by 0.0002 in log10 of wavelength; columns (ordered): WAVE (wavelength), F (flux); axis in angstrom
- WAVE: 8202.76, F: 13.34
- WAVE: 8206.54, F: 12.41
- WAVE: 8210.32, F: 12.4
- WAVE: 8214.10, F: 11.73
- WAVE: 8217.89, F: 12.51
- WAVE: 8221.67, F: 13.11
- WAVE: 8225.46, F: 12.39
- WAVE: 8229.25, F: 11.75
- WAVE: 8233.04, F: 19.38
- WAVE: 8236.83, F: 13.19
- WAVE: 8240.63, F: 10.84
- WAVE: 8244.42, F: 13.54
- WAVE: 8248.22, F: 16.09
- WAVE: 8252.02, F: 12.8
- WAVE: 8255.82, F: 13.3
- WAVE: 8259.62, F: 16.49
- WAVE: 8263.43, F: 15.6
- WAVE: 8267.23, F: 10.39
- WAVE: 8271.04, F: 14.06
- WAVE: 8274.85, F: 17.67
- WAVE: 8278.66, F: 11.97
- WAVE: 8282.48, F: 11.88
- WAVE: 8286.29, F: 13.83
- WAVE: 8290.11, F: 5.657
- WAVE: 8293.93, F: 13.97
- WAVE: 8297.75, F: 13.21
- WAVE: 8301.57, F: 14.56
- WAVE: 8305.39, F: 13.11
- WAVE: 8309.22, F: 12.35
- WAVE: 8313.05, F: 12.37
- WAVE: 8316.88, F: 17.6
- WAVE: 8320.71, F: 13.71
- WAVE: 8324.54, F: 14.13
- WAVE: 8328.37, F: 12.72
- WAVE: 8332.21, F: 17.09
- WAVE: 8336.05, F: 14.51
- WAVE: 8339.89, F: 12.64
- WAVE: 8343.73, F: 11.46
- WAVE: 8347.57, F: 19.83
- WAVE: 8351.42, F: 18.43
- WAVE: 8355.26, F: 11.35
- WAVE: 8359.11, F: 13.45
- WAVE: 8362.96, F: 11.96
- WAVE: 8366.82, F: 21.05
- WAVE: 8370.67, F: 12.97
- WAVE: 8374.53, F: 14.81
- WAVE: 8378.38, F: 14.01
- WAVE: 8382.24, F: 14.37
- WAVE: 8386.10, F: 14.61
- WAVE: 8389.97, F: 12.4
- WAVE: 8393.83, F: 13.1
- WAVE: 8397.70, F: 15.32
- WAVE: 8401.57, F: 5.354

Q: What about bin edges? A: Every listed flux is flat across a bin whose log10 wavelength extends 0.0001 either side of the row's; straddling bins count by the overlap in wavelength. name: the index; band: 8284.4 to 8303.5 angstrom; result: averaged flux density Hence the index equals 12.2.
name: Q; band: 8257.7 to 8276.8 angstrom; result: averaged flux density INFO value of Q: 14.8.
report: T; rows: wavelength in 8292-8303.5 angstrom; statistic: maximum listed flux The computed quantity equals 14.56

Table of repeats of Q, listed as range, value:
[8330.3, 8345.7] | 13.9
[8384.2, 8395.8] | 13.4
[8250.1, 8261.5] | 14.2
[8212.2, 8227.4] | 12.4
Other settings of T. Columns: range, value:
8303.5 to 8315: 13.11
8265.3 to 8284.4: 17.67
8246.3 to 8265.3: 16.49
